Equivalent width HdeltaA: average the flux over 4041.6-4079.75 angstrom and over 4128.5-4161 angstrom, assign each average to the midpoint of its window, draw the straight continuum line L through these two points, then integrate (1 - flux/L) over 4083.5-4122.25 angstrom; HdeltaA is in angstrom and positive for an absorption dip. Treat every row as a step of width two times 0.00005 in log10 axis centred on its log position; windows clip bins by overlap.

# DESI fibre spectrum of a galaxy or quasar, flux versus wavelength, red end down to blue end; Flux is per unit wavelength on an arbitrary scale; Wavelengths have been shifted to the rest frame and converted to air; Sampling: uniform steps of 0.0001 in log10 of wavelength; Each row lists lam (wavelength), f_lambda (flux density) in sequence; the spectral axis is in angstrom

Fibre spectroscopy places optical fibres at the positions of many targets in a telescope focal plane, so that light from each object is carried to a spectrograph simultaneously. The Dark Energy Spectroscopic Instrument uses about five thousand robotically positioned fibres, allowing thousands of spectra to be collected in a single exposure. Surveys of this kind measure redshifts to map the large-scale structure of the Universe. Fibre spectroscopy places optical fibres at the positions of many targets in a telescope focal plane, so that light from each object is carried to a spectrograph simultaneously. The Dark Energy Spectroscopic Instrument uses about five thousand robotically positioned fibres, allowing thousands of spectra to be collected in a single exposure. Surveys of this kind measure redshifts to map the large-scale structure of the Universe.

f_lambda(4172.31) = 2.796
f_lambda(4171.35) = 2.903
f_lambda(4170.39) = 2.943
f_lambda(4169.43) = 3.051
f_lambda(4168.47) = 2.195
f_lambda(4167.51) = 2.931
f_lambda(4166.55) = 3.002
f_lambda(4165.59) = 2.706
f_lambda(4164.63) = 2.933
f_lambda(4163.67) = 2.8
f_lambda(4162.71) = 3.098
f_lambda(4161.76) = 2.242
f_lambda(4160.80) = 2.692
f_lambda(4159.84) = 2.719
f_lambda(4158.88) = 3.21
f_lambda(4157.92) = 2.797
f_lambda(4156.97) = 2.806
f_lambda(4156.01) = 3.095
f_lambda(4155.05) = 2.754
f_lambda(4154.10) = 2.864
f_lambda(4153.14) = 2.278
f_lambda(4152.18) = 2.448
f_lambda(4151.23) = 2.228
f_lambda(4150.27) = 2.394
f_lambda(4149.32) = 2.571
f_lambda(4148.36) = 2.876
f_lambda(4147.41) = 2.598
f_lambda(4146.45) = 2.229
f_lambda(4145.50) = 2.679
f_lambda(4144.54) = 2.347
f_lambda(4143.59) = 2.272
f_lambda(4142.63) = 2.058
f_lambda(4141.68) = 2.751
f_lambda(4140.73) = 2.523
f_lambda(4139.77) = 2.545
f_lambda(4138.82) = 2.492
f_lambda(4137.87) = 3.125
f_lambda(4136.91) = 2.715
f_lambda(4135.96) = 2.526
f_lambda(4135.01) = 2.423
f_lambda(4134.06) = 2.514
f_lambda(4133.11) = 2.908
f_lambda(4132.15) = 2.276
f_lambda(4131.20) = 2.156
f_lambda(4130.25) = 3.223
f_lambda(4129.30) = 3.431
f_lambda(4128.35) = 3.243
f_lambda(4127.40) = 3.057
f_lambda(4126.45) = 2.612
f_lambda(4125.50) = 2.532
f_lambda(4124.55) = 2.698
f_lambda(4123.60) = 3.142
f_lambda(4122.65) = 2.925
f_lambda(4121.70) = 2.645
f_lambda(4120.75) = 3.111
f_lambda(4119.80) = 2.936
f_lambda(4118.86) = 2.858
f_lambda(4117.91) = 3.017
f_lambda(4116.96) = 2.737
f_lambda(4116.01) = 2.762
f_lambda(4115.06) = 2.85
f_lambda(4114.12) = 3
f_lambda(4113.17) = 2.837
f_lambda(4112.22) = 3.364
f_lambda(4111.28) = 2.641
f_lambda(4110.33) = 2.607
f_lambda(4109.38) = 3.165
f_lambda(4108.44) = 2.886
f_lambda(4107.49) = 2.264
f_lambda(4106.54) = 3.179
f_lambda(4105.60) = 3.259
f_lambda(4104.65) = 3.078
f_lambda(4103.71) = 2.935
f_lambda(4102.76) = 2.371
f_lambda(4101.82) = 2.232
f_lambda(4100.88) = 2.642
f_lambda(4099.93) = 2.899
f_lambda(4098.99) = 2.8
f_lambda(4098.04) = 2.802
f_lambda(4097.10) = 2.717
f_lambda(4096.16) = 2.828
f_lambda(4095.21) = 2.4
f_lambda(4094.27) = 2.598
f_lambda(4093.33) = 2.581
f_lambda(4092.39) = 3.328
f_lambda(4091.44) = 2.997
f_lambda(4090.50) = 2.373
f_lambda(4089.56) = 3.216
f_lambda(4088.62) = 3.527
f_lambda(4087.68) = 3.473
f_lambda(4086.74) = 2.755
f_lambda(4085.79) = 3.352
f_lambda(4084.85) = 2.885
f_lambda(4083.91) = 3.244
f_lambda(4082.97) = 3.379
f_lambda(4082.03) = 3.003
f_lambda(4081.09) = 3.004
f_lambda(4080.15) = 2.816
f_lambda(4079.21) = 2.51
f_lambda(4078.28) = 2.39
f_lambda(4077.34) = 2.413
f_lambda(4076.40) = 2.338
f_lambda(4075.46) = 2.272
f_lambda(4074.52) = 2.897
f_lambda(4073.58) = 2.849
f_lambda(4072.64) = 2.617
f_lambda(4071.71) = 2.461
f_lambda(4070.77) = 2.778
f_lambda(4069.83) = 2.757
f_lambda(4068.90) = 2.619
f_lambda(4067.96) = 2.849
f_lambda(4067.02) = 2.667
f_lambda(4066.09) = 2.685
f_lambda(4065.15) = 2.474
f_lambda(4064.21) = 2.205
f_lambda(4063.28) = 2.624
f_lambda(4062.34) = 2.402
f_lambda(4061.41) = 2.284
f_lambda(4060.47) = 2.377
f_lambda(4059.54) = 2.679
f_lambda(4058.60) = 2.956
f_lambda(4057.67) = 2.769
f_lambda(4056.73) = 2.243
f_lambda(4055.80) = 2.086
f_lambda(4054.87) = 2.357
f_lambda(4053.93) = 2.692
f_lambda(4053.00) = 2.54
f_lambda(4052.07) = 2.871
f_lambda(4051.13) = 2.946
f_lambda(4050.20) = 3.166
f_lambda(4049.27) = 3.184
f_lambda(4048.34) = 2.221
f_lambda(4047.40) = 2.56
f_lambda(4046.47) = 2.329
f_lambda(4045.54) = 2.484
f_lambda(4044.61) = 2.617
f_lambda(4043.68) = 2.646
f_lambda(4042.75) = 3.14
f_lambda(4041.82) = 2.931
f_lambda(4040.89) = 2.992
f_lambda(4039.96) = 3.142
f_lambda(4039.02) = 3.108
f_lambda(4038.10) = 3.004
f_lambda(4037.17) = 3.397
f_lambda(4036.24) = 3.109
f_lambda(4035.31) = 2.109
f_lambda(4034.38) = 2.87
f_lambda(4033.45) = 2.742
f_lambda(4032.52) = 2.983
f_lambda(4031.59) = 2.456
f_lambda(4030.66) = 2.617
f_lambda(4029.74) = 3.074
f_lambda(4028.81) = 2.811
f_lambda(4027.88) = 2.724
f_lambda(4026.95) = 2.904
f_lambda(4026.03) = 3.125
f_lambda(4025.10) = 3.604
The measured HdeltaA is -3.83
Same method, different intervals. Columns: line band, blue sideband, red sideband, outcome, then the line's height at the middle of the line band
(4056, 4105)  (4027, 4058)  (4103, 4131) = 1.8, 2.84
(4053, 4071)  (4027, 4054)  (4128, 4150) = 1.4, 2.77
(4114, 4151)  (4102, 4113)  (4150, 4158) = 0.5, 2.74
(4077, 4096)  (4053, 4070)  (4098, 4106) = -1.6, 2.68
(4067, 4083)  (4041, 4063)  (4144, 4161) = -0.3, 2.64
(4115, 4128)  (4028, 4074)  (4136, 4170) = -0.9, 2.67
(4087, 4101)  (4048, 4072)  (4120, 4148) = -1.3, 2.65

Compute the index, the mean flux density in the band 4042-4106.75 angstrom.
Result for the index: 2.73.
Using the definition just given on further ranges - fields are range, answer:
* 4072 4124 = 2.85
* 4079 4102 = 2.91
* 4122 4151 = 2.66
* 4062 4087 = 2.71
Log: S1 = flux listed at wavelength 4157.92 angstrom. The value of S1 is 2.797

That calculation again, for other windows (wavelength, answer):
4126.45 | 2.612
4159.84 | 2.719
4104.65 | 3.078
